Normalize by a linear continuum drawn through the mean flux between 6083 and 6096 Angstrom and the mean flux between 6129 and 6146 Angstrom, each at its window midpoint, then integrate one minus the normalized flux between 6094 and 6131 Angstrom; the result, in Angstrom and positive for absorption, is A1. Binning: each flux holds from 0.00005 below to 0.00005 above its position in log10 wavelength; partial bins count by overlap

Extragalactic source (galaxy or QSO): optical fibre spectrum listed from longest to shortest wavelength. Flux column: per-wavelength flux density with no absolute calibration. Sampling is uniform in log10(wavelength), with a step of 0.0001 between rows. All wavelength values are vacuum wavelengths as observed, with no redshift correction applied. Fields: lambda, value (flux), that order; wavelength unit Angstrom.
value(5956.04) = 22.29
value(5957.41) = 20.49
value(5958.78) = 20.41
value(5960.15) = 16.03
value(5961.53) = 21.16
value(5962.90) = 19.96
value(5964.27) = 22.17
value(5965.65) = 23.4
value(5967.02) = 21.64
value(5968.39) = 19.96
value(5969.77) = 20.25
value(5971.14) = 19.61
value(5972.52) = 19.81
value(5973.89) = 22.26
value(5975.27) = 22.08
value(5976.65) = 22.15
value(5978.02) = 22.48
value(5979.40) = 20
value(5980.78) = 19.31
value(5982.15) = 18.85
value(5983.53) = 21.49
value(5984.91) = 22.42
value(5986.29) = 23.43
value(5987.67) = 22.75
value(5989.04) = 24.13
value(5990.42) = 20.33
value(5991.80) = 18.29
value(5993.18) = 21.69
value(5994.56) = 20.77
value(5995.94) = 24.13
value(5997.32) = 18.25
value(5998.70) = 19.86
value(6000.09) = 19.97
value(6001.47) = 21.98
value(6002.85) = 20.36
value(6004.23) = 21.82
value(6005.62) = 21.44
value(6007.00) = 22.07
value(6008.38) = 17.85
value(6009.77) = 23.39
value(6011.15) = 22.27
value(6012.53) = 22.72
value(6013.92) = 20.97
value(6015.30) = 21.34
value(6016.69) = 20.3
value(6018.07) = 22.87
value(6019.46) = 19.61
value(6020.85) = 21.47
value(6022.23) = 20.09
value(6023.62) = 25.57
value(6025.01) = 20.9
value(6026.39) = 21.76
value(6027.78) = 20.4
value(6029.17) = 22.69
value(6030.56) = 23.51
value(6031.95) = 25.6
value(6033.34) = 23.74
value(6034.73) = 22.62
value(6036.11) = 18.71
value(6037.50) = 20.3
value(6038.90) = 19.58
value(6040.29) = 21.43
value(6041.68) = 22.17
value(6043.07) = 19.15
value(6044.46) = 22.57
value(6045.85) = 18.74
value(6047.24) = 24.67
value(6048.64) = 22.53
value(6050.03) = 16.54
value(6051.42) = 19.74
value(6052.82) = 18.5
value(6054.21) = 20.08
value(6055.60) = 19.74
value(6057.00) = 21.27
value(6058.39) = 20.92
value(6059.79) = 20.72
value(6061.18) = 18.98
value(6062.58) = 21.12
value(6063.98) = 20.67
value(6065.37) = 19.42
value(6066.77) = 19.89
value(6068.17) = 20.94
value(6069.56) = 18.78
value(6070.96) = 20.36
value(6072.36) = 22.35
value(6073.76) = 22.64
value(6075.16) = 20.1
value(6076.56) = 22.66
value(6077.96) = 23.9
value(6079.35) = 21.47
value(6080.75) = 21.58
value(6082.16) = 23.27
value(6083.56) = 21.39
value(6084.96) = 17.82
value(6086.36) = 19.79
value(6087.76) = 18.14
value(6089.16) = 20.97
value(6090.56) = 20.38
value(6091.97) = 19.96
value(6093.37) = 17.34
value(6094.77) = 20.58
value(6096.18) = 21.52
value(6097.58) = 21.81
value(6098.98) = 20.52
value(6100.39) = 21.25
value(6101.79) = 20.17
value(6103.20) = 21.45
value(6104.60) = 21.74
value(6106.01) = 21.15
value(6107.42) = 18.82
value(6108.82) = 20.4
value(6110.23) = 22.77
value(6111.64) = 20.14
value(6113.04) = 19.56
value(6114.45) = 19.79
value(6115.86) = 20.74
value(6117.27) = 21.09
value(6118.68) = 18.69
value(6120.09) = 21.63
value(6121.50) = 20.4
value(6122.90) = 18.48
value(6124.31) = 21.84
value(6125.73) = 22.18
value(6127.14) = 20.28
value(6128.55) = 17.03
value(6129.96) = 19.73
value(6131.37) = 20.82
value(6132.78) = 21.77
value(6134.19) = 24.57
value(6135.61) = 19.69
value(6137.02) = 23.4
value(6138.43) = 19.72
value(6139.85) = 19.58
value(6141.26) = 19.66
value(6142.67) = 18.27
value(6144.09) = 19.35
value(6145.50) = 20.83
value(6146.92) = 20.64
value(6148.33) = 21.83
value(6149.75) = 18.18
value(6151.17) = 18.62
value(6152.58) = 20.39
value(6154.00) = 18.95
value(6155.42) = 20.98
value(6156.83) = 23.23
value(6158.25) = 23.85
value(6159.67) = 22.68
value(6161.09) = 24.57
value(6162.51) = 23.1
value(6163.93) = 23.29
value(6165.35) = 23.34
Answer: -0.8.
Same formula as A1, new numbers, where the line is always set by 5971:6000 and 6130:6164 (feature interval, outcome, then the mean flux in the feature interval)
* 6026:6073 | 0.55 Angstrom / 20.9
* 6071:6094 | 0.29 Angstrom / 20.9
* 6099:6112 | 0.14 Angstrom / 20.9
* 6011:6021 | -0.12 Angstrom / 21.4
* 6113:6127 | 0.42 Angstrom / 20.5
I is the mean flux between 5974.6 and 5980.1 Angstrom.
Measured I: 21.7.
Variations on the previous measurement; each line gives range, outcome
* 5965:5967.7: 22.5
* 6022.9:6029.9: 22.2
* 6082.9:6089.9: 19.6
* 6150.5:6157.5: 20.5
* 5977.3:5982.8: 20.2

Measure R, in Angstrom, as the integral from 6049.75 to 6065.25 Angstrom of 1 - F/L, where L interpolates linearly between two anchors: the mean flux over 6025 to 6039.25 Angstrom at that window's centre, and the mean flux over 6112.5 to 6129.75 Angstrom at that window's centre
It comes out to 1.1 Angstrom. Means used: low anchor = 21.9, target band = 19.9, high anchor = 20.1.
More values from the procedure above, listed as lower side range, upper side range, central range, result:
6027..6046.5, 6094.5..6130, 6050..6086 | 0.8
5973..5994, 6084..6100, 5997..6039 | -1.0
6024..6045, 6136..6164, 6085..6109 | 1.2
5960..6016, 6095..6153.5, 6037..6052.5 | 0.2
